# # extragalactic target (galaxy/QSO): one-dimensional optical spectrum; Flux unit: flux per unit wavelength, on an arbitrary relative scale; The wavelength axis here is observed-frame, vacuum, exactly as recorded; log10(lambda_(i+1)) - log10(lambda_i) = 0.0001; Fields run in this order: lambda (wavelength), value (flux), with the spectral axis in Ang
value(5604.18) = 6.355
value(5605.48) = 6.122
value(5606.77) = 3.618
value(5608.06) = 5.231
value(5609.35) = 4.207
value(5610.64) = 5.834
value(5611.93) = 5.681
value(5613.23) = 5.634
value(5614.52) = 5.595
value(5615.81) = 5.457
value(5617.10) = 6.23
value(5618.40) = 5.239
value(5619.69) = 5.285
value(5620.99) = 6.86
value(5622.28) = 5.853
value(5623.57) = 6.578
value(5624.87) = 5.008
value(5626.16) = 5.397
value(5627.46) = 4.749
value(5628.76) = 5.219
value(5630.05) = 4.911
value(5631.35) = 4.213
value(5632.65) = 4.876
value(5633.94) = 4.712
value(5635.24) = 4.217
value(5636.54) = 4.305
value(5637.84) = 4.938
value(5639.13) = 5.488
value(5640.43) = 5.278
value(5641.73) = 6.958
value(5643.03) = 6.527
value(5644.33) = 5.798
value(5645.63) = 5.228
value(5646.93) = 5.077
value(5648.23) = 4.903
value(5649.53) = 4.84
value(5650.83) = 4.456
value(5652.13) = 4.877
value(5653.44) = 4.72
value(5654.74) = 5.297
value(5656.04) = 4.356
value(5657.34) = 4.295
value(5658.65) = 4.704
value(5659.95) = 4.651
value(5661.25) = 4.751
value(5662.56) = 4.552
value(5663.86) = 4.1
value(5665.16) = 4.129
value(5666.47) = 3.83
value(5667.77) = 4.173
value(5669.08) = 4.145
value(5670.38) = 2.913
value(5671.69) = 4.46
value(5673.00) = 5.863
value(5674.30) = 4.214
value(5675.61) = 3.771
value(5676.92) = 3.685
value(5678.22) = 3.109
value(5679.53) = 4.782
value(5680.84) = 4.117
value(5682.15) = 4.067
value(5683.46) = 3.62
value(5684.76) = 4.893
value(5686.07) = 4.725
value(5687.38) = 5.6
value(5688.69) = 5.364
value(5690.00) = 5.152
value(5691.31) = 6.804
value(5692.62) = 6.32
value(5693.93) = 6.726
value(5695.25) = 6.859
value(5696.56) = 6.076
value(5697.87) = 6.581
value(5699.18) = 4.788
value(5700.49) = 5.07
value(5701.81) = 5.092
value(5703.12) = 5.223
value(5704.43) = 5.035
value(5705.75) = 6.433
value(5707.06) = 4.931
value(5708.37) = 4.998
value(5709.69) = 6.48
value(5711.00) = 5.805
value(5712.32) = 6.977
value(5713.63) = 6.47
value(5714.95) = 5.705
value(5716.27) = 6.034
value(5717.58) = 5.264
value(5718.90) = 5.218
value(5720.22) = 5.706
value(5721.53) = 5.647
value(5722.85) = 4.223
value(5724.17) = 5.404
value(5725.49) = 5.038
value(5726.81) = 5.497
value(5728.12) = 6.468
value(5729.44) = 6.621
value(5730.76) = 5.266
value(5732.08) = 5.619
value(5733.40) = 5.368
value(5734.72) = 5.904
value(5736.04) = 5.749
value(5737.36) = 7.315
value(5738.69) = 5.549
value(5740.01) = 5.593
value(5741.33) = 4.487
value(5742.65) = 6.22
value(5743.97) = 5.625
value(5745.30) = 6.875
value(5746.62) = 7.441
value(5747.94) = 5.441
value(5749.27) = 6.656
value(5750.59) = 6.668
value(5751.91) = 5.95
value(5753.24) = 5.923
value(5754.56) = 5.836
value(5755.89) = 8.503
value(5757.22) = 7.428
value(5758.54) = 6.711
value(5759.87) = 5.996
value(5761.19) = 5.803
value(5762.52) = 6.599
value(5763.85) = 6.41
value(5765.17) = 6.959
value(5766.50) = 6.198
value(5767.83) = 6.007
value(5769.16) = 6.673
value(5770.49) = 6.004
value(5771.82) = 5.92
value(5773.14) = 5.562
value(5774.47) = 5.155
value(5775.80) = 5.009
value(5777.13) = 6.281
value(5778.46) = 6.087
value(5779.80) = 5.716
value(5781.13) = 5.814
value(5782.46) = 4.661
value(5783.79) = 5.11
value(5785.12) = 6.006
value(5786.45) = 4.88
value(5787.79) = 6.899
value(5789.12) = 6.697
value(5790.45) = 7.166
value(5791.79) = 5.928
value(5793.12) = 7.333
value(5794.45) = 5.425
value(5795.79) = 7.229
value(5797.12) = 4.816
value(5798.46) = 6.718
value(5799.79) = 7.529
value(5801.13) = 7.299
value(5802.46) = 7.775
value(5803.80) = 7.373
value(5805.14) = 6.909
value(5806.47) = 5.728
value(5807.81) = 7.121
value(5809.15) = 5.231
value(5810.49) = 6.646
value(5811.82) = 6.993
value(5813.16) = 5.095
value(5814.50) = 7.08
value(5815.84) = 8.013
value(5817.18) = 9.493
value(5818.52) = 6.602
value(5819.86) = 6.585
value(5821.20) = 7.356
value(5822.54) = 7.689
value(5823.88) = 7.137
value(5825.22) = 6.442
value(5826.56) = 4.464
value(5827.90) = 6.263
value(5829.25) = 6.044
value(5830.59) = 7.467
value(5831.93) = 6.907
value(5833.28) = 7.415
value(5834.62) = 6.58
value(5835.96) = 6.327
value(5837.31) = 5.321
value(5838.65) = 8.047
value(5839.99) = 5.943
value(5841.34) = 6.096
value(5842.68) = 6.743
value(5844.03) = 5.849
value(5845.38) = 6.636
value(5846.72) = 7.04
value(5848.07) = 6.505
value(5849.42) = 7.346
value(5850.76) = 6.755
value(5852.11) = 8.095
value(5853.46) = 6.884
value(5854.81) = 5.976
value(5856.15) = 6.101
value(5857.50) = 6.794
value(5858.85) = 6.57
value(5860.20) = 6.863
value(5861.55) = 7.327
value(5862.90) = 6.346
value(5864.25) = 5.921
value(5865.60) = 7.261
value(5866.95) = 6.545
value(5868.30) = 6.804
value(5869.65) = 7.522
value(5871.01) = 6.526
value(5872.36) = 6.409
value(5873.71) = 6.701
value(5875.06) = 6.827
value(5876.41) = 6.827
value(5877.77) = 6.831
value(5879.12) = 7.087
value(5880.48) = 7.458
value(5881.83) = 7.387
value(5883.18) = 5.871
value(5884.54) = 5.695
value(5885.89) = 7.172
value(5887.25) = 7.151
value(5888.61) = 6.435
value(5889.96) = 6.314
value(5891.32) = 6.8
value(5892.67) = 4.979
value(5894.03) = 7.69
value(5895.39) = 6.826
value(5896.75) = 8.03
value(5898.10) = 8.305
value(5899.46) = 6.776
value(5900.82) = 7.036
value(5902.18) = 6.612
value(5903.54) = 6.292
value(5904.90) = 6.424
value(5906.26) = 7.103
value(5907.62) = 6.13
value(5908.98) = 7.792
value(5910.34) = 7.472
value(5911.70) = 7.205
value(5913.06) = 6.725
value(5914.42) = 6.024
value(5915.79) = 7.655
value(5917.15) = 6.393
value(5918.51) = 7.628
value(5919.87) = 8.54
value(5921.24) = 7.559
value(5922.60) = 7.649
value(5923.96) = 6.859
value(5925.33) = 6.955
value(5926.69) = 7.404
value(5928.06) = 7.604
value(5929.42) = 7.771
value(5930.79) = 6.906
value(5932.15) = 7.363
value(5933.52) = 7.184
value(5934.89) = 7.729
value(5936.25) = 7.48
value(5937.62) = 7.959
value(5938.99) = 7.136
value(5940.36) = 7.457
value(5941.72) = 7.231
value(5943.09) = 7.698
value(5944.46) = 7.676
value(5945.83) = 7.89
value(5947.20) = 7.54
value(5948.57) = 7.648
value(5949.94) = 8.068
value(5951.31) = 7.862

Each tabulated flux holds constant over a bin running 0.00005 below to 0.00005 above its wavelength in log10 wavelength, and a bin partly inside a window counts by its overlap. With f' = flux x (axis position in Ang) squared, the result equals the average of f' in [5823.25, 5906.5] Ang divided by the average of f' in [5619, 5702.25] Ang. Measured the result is 1.4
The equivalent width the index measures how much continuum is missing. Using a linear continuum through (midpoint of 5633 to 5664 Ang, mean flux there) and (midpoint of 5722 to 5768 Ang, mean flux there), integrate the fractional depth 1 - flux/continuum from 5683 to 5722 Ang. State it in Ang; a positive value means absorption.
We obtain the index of -0.4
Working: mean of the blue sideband 4.97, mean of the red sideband 6.1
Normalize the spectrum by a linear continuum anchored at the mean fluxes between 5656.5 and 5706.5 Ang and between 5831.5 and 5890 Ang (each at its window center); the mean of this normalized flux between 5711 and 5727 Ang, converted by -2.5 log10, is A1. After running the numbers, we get -0.07 mag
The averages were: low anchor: 4.86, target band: 5.61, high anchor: 6.71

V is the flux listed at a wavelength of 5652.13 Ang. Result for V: 4.877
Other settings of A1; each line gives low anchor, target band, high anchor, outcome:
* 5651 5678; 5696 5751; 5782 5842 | -0.10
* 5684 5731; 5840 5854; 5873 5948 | -0.01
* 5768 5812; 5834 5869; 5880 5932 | 0.00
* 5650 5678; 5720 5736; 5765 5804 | -0.05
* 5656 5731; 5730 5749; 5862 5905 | -0.07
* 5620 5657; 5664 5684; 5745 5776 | 0.33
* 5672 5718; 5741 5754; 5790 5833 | -0.04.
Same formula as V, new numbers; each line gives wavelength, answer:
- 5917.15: 6.393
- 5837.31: 5.321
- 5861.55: 7.327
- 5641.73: 6.958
